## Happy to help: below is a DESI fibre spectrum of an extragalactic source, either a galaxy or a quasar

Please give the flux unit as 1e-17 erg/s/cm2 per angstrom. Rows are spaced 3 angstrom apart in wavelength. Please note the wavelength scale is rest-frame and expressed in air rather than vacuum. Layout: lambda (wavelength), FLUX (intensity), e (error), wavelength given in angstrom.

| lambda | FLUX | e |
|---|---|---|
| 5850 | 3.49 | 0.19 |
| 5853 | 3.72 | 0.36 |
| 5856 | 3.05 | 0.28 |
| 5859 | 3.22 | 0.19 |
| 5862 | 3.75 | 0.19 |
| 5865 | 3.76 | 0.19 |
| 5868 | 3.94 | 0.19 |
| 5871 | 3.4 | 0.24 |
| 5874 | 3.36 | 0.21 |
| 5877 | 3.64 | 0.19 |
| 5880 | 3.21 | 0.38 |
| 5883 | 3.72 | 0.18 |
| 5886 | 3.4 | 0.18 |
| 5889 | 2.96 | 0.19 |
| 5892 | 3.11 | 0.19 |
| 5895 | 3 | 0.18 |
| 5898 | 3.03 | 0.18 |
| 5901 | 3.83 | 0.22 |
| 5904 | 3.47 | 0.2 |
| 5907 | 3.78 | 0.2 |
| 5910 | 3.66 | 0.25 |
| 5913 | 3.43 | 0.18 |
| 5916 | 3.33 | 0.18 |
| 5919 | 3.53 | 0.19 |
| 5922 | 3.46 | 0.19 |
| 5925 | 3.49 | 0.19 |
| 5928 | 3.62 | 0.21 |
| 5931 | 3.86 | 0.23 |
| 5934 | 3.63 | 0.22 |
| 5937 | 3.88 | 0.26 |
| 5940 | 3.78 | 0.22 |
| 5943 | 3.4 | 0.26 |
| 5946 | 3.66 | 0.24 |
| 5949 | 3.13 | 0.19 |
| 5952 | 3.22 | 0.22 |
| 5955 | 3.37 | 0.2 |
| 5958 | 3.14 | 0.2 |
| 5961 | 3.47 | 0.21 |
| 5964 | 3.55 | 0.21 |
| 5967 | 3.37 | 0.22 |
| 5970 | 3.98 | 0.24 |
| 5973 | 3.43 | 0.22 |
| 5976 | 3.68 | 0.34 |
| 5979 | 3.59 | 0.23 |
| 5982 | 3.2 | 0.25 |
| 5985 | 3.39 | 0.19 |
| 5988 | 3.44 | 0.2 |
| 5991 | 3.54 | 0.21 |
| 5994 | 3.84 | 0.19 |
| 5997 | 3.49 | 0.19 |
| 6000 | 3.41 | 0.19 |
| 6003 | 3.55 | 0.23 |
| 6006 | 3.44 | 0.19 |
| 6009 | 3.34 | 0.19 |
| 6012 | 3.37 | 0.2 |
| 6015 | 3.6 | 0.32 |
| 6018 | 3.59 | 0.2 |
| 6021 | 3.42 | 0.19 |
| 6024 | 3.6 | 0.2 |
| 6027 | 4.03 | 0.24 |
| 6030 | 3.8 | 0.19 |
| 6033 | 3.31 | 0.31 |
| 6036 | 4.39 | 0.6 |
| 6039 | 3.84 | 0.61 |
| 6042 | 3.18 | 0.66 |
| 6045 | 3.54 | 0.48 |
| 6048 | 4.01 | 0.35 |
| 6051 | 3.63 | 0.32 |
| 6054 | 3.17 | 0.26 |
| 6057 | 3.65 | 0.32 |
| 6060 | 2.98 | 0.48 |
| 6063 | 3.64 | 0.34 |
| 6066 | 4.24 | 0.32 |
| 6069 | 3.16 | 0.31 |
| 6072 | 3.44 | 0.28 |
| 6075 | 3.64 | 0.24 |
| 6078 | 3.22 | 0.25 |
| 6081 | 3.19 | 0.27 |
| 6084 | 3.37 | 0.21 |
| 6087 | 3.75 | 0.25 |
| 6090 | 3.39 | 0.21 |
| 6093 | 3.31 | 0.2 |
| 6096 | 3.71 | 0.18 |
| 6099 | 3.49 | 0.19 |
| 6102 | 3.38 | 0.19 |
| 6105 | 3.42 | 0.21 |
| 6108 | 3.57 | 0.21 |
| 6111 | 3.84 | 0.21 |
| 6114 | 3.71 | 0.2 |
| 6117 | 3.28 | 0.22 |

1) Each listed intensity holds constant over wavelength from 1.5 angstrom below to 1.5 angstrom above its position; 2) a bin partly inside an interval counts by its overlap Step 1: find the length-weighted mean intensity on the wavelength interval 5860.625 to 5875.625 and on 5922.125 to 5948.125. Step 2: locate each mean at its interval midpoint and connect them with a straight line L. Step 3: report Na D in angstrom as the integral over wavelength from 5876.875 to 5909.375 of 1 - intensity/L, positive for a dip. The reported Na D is 2.39 angstrom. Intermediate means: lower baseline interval 3.64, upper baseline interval 3.64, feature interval 3.37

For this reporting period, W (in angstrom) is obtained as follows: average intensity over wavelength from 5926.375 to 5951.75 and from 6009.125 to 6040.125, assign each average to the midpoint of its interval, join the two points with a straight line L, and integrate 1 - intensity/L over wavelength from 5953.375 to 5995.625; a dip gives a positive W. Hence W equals 1.55 angstrom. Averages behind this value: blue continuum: 3.6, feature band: 3.5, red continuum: 3.68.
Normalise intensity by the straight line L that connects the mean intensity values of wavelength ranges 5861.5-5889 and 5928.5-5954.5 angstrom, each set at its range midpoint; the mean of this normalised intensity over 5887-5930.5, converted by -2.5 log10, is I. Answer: 0.04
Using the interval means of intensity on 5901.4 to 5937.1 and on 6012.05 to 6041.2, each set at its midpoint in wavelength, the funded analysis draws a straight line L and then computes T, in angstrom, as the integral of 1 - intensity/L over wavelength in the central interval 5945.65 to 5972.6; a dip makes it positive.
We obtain 1.6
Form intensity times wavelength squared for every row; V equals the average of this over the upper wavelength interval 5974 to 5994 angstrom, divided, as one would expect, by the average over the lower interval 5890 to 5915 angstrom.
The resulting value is 1.1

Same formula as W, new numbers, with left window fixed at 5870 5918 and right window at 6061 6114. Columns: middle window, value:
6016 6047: -1.7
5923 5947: -1.7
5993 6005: -0.3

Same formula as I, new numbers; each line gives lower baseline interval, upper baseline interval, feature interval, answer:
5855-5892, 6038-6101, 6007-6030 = -0.03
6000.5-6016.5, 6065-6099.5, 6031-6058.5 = -0.05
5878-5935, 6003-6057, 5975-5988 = 0.03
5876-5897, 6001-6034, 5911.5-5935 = -0.06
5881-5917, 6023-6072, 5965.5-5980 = -0.03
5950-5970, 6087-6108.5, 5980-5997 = -0.02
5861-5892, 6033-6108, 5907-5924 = 0.00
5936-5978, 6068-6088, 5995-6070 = -0.05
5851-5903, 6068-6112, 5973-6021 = -0.02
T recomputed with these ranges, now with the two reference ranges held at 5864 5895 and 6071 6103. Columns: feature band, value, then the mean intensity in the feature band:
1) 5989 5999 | -0.5 angstrom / 3.6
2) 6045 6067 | -1.0 angstrom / 3.6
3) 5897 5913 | -0.6 angstrom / 3.56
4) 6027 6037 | -1.1 angstrom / 3.83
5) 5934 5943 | -0.8 angstrom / 3.72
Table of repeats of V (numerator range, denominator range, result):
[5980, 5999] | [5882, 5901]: 1.11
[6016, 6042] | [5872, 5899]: 1.19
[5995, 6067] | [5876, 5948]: 1.07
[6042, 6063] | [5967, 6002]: 1.01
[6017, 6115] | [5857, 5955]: 1.08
